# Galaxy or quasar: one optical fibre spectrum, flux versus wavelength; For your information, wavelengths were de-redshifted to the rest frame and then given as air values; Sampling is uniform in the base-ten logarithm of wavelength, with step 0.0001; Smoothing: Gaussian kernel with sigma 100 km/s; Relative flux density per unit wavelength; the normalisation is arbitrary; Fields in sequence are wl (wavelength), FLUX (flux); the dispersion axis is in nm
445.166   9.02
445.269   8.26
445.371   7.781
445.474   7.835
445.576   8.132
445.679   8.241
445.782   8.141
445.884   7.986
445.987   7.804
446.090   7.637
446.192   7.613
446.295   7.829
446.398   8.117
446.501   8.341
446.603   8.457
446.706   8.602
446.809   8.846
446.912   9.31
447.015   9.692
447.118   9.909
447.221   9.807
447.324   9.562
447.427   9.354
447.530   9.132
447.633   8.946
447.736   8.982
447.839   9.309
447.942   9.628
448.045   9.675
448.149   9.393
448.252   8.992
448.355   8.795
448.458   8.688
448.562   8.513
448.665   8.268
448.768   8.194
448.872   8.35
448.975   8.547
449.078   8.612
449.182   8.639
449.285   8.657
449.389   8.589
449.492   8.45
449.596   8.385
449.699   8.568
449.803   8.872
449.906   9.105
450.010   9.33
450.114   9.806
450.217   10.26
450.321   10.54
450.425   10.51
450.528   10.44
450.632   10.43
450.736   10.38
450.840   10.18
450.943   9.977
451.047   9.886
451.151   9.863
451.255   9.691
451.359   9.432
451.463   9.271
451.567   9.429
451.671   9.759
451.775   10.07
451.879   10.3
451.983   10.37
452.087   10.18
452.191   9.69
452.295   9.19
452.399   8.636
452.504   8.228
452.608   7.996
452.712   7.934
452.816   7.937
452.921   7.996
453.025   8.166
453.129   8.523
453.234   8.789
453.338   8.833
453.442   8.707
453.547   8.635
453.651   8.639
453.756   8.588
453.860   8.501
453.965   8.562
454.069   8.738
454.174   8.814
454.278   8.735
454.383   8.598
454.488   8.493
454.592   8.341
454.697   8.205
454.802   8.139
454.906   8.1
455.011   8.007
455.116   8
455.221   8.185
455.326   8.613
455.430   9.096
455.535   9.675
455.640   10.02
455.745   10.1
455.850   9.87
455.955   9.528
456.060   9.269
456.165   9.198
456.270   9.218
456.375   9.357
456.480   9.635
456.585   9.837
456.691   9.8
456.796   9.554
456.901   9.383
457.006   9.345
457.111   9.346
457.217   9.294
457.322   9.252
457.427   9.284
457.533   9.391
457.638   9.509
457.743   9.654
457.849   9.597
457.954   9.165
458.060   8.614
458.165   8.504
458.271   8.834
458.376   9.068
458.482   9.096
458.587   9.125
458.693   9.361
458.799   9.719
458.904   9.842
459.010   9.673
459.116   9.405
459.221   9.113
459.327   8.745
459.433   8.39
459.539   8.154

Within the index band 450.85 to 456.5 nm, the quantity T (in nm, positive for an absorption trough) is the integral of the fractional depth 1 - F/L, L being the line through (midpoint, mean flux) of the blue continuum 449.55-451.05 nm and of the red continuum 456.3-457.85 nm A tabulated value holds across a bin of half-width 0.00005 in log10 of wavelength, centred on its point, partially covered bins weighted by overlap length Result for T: 0.37 nm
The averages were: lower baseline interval 9.78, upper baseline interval 9.47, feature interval 9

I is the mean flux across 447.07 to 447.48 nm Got 9.65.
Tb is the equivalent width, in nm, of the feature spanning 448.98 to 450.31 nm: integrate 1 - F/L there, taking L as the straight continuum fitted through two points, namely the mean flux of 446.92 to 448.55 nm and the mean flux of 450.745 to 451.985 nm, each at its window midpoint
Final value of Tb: 0.09 nm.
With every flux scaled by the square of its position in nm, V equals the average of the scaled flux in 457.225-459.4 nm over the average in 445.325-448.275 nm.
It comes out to 1.11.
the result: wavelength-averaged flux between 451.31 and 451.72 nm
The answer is 9.47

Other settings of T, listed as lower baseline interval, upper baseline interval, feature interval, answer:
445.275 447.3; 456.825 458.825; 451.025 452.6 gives -0.13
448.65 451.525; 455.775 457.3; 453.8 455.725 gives 0.17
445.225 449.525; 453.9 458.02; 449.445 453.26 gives -0.22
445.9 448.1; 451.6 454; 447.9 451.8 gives -0.19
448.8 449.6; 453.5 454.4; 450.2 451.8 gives -0.27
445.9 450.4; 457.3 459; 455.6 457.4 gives -0.06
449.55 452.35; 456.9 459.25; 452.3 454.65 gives 0.27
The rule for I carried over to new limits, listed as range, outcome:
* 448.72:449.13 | 8.42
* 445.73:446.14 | 7.89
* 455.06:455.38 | 8.28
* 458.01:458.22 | 8.56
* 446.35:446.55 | 8.22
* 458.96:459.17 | 9.55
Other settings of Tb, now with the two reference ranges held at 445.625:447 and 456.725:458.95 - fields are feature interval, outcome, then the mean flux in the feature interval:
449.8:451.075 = -0.21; 10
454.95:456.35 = -0.01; 9.13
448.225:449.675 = -0.01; 8.54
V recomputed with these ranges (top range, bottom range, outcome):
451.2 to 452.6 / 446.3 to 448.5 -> 1.07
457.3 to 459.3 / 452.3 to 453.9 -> 1.12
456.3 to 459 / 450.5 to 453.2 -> 1.02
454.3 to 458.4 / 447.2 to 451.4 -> 1.01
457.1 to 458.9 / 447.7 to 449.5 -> 1.09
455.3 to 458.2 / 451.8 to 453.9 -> 1.09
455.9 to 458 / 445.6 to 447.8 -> 1.14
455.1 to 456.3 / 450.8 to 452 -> 0.96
